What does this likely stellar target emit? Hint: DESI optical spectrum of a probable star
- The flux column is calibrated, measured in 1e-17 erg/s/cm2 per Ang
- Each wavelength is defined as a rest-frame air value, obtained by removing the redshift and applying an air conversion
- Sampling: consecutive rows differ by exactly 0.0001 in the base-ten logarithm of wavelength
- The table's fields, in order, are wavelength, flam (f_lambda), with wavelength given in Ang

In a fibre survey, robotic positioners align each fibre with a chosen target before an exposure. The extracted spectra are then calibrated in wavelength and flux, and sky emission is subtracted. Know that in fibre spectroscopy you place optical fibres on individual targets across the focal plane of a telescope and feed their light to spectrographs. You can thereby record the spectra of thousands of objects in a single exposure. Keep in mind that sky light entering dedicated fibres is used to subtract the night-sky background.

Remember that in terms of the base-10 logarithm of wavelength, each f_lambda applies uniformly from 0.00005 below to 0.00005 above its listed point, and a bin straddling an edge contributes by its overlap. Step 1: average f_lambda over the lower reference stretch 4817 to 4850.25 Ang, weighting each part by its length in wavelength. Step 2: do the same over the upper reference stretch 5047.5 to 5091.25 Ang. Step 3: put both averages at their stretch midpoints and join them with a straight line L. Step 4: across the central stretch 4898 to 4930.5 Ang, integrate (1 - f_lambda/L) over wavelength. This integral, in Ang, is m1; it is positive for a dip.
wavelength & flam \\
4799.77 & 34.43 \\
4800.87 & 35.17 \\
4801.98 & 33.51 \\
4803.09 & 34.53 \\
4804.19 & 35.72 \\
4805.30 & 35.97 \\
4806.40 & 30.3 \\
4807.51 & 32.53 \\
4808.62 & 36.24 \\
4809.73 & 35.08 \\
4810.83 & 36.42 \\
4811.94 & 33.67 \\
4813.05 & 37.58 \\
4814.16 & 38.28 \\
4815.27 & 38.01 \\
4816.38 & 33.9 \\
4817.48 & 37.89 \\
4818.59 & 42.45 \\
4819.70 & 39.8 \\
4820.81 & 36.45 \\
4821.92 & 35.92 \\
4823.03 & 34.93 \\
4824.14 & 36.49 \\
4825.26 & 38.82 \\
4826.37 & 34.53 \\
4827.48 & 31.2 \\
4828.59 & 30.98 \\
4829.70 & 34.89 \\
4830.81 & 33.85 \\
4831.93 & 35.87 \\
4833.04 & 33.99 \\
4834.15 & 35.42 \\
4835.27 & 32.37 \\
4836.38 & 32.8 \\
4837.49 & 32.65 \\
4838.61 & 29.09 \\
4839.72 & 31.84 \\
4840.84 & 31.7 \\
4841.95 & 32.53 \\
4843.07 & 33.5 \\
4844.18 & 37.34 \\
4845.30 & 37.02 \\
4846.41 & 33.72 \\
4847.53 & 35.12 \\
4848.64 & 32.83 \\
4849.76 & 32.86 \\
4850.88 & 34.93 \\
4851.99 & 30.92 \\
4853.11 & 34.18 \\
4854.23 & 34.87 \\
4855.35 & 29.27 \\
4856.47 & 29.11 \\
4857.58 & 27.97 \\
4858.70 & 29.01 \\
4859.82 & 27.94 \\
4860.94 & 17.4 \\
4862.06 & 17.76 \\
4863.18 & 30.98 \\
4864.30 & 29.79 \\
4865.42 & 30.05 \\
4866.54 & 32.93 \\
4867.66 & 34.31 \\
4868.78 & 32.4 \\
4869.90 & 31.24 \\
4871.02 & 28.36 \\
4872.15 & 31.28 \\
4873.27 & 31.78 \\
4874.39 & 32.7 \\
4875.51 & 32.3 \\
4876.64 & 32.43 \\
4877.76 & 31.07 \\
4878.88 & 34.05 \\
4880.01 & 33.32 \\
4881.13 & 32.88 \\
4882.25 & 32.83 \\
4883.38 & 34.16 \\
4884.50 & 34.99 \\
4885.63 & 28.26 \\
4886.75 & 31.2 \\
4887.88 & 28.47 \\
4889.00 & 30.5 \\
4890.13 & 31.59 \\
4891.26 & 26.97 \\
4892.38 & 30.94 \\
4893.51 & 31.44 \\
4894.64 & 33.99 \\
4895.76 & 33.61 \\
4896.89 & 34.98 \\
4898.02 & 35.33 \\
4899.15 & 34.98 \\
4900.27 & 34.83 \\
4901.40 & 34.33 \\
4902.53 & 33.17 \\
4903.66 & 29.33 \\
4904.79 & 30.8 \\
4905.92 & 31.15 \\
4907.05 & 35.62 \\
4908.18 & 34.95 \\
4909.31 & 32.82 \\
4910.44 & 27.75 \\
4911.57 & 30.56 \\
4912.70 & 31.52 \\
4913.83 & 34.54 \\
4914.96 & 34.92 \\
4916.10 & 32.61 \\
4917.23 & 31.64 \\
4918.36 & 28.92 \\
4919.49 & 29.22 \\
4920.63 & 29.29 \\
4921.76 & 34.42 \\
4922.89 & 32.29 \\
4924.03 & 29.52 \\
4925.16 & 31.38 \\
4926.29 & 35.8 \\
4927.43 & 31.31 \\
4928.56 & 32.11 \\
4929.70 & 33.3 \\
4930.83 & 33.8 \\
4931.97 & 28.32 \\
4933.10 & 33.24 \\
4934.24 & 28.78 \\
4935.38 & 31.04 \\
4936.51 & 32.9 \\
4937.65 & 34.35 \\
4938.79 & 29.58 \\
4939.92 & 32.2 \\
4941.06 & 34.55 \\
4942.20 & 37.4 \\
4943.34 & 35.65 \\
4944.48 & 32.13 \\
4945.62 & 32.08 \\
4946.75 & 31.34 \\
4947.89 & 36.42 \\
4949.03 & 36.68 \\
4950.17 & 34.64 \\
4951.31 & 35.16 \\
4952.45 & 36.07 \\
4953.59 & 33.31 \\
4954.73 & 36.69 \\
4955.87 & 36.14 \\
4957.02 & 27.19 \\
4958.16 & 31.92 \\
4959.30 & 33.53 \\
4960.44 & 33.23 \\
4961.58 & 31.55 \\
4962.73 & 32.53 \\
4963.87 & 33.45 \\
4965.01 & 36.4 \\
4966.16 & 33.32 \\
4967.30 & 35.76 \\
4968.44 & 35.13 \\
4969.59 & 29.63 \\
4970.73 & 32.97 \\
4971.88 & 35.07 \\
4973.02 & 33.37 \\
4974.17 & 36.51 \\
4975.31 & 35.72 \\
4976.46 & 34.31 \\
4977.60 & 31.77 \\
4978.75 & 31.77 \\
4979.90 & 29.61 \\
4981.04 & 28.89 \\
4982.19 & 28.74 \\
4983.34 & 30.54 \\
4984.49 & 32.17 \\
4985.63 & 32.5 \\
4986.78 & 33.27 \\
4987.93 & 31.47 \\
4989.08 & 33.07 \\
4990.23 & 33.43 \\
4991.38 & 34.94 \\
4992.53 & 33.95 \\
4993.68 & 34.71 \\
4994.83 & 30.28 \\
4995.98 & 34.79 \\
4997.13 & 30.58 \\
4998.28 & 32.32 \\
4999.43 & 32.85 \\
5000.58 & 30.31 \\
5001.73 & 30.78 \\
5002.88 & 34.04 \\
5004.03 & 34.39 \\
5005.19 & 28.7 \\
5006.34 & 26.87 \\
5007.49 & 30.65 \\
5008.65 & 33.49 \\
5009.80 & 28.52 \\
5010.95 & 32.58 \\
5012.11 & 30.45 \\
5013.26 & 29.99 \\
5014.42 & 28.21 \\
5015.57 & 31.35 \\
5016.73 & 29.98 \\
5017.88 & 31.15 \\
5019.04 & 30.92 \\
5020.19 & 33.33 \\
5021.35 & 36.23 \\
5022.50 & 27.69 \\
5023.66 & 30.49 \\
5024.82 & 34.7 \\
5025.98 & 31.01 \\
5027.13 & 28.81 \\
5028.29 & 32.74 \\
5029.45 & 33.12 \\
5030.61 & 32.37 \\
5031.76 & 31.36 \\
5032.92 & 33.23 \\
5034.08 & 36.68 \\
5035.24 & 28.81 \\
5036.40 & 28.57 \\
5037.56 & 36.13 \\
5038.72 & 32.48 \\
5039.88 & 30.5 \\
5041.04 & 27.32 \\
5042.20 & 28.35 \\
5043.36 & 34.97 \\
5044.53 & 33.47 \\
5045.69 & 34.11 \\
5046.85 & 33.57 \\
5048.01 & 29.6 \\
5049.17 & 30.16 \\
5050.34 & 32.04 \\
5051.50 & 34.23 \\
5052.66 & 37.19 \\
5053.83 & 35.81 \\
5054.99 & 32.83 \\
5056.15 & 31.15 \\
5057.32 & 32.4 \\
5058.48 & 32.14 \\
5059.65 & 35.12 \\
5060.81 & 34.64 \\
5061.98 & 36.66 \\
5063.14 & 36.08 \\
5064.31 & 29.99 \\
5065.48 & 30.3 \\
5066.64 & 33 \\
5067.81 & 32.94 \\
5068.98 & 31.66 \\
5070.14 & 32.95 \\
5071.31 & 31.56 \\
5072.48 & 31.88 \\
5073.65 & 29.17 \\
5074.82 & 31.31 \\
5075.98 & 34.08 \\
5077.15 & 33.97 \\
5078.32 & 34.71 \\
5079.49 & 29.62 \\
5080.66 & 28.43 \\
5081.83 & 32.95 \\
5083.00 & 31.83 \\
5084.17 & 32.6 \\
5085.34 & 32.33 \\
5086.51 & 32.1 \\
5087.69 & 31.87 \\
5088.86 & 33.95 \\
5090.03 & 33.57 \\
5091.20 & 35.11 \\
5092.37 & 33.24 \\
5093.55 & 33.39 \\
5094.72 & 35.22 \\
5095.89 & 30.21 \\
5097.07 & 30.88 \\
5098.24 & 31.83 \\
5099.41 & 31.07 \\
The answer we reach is 1.56 Ang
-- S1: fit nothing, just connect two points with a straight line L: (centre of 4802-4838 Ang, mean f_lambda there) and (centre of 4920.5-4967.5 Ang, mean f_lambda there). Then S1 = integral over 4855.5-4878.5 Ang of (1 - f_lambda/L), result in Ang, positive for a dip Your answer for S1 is 3.26 Ang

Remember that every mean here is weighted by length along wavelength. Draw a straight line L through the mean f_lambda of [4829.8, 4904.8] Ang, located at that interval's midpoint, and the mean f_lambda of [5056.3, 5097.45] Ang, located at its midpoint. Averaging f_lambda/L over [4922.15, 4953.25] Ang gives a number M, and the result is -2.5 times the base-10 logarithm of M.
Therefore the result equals -0.030 mag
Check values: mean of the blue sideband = 31.9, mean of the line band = 33.1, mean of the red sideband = 32.6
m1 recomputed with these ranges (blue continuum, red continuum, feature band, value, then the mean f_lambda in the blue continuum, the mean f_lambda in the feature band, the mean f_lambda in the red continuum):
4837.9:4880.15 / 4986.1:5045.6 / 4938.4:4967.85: -2.09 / 31.3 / 33.8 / 31.8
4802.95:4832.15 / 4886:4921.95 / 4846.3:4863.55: 2.17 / 35.7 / 29.8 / 32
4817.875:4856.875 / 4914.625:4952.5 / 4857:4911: 3.47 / 34.1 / 31.3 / 32.7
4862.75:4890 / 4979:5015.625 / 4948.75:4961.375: -0.92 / 31.8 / 33.9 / 31.5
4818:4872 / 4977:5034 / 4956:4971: -0.48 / 32.6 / 32.9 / 31.7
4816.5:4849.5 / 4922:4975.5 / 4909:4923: 0.90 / 34.7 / 31.5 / 33.3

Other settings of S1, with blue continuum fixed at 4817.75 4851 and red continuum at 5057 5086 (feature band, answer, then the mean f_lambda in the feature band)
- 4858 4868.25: 1.94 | 27.8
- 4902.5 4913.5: 0.70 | 31.8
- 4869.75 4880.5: 0.73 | 31.8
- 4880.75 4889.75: 0.65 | 31.6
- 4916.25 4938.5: 1.37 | 31.7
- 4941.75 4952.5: -0.35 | 34.7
